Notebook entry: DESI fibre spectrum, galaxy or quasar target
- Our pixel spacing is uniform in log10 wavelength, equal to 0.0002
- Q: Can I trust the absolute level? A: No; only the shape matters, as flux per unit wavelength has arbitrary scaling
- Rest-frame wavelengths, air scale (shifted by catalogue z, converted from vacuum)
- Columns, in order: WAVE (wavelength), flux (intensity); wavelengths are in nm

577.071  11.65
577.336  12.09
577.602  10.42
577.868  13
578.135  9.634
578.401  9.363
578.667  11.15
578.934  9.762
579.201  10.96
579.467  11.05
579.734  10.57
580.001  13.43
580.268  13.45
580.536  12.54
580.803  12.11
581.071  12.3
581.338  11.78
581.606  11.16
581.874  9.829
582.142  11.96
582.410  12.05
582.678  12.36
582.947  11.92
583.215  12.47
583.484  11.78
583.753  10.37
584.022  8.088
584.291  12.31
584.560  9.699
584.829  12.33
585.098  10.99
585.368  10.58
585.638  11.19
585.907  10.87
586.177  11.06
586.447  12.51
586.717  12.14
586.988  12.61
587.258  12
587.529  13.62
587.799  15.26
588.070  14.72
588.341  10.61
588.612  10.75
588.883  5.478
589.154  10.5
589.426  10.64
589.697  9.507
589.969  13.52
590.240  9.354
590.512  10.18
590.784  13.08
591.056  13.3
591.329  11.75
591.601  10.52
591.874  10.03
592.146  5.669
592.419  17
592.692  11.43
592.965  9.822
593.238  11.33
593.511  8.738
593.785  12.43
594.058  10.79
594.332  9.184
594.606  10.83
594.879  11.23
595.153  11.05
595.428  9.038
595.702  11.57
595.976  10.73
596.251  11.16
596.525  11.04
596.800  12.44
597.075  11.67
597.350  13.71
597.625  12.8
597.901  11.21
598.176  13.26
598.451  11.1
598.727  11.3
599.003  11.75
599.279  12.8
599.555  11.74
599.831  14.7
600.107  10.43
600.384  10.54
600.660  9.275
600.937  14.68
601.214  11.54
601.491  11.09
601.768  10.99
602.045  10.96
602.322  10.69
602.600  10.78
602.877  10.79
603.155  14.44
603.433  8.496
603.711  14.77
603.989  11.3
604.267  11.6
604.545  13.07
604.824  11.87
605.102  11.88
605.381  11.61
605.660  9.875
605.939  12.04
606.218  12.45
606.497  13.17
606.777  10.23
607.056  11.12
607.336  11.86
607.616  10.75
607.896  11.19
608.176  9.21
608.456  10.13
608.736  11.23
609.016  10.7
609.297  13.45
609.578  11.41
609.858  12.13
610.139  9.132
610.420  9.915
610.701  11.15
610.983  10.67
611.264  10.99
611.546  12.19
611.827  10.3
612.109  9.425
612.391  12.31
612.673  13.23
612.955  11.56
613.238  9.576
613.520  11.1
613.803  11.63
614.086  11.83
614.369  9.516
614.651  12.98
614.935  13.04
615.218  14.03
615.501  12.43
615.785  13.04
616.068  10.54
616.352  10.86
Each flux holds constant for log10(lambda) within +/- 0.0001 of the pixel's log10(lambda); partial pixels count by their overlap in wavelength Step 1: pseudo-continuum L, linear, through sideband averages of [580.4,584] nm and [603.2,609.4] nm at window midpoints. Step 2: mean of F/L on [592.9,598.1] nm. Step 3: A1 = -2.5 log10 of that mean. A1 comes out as 0.04 mag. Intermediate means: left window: 11.6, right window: 11.5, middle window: 11.1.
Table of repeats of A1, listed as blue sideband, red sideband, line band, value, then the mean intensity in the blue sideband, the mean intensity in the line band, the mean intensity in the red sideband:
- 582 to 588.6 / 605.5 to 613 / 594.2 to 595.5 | 0.12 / 11.8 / 10.3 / 11.2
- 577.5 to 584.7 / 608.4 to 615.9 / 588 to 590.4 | 0.09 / 11.3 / 10.4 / 11.5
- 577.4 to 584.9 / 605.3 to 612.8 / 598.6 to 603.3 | -0.04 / 11.3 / 11.7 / 11.2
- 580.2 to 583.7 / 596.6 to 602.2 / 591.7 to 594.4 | 0.12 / 11.9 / 10.7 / 11.9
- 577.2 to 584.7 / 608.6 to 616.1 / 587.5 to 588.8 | -0.11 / 11.3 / 12.6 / 11.5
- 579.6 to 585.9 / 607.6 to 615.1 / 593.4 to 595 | 0.08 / 11.5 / 10.6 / 11.2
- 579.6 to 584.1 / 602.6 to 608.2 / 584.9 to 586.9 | 0.03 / 11.7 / 11.4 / 11.6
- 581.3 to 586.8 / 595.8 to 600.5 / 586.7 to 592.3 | 0.03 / 11.3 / 11.2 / 11.9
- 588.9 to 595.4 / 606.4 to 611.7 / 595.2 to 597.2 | -0.02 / 10.8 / 11.1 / 11.1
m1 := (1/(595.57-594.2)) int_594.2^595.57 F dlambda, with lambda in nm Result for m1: 10.3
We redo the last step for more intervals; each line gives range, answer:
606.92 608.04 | 11.2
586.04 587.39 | 12.1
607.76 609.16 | 10.5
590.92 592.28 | 10.3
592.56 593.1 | 10.6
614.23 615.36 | 12.4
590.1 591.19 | 11.5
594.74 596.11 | 10.7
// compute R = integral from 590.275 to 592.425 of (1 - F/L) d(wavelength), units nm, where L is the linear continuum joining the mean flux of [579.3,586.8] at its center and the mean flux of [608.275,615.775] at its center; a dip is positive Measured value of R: 0.09 nm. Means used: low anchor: 11.5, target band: 11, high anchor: 11.4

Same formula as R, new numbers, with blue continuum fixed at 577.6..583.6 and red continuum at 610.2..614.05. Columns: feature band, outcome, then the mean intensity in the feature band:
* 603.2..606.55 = -0.213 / 11.9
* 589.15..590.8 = 0.080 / 10.9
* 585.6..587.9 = -0.184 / 12.4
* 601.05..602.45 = 0.012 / 11.1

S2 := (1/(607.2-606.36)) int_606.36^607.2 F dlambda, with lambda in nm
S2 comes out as 11.5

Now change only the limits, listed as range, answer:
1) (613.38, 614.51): 11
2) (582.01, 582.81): 12.1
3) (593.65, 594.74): 10.8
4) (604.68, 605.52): 11.8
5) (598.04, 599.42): 12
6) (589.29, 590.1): 11.2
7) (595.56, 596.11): 11.1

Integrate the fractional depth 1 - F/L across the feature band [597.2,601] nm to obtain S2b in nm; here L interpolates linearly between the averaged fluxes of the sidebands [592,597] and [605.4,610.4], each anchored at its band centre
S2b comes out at -0.37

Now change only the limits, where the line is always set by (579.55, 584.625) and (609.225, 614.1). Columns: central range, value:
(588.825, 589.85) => 0.189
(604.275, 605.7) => -0.064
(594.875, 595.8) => 0.065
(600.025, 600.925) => 0.050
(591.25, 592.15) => 0.122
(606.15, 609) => 0.039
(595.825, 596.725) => 0.025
